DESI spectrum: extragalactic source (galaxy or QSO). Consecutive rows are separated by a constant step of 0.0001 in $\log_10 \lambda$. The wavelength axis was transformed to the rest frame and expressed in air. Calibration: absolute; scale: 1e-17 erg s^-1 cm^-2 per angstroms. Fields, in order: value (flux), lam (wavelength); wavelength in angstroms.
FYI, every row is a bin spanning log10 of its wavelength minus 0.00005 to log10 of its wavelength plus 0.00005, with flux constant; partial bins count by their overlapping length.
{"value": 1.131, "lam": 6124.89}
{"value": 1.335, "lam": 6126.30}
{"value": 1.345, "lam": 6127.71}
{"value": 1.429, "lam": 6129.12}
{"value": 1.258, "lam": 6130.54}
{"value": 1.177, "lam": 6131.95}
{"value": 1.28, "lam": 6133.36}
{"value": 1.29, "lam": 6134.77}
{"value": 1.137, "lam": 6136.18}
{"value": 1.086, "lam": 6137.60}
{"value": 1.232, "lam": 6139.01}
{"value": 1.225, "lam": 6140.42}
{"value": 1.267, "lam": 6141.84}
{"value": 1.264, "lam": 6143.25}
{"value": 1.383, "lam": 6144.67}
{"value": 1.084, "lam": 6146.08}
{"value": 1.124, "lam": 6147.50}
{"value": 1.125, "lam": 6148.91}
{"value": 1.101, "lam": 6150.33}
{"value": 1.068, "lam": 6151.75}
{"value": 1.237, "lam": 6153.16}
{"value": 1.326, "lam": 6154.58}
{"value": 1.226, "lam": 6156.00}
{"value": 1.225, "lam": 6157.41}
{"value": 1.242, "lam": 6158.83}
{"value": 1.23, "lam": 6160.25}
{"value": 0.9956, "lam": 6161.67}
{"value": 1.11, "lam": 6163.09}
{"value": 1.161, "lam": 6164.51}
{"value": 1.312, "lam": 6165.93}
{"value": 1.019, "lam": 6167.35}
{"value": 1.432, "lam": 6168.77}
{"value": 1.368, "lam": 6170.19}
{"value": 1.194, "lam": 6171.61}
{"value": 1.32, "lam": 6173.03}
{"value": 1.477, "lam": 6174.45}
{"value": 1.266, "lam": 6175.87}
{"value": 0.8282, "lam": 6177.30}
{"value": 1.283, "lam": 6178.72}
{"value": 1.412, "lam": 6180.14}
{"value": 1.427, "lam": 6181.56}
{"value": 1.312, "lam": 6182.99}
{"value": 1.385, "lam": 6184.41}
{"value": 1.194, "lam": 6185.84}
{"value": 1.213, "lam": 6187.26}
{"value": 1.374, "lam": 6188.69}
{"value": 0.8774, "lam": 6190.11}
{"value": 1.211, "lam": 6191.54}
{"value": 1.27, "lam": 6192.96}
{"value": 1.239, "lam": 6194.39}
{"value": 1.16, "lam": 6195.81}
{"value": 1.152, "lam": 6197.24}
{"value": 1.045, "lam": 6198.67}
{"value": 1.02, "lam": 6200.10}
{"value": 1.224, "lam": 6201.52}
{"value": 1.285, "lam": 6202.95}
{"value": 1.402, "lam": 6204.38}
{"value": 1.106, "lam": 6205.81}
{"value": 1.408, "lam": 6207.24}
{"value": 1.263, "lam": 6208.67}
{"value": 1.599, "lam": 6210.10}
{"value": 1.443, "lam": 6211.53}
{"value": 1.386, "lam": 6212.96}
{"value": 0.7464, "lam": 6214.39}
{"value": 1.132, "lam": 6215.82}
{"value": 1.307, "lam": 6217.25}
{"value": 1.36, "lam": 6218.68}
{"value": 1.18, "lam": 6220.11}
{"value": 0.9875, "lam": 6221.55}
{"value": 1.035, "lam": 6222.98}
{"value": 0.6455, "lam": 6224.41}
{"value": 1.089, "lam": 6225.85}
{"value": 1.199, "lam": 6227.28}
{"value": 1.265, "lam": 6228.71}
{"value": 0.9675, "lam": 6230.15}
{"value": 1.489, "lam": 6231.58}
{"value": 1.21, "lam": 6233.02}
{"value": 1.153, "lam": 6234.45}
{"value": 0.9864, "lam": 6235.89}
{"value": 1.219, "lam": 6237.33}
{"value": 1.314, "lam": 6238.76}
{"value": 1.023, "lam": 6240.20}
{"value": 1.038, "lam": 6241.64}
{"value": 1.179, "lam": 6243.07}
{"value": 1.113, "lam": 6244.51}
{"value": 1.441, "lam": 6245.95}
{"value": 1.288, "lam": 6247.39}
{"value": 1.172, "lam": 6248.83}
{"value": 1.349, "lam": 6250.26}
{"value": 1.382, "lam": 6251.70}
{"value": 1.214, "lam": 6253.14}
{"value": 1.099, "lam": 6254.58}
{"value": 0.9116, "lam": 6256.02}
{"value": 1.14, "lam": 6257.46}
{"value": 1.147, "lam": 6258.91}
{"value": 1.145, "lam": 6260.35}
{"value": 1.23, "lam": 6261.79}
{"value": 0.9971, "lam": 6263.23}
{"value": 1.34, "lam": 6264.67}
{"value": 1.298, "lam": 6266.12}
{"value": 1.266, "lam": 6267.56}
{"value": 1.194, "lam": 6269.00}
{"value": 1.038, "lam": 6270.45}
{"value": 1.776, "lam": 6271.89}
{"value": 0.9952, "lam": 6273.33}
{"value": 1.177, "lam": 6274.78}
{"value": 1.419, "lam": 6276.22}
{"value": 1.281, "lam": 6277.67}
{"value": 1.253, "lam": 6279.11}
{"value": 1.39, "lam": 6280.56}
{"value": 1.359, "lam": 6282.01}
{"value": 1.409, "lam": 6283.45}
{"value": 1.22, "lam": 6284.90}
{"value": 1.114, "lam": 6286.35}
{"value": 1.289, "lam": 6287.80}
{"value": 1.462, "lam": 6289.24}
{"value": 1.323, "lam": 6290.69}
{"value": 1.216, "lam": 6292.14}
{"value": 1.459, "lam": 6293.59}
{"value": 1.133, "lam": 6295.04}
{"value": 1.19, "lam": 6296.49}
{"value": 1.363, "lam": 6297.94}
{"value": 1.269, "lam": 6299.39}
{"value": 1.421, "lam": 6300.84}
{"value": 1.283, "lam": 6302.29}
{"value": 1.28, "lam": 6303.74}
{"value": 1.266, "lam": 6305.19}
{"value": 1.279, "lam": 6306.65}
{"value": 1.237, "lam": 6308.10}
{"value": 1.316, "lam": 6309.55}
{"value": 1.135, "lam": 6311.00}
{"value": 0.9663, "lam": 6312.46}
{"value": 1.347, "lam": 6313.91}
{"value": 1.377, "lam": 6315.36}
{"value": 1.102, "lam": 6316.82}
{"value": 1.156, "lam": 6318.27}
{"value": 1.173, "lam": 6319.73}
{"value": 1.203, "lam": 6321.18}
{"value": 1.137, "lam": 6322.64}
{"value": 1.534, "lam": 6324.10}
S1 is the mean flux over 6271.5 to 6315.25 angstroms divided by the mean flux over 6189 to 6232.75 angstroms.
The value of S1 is 1.08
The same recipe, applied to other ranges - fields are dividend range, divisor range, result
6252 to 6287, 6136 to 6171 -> 1.02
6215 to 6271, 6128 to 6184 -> 0.95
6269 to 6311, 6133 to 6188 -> 1.05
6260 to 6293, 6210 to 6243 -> 1.10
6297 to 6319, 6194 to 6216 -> 1.02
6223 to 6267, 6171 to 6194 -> 0.93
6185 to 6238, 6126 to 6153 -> 0.97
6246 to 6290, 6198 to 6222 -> 1.01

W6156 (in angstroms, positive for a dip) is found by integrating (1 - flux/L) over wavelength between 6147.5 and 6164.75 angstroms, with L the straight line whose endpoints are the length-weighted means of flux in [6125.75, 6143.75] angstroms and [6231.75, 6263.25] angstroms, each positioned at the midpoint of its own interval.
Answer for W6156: 1.0 angstroms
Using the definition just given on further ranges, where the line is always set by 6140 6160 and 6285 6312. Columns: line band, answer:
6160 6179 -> 0.1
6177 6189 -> -0.6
